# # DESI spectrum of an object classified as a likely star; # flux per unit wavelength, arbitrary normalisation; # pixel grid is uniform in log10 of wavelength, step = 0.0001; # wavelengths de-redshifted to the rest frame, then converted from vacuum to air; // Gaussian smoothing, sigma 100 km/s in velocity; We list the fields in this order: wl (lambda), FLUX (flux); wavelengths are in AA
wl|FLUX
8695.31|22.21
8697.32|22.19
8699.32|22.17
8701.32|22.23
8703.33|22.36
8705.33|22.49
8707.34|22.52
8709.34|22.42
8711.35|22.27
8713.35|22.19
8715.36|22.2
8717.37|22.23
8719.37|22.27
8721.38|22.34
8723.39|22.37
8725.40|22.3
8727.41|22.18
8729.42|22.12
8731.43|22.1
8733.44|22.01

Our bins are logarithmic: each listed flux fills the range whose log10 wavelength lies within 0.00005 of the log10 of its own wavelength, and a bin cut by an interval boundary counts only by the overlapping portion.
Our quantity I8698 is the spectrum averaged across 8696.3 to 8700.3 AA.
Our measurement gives 22.2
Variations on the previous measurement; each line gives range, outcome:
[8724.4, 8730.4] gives 22.2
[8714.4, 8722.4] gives 22.3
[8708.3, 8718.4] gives 22.3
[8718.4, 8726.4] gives 22.3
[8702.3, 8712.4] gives 22.4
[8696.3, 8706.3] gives 22.3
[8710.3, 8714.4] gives 22.2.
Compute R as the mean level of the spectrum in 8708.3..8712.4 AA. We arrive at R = 22.4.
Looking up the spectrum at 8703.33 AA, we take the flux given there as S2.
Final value 22.36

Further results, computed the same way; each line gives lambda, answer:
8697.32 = 22.19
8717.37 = 22.23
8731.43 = 22.1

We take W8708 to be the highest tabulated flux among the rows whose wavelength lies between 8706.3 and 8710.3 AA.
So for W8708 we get 22.52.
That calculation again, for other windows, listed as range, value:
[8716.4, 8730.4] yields 22.37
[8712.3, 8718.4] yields 22.23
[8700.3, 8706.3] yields 22.49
